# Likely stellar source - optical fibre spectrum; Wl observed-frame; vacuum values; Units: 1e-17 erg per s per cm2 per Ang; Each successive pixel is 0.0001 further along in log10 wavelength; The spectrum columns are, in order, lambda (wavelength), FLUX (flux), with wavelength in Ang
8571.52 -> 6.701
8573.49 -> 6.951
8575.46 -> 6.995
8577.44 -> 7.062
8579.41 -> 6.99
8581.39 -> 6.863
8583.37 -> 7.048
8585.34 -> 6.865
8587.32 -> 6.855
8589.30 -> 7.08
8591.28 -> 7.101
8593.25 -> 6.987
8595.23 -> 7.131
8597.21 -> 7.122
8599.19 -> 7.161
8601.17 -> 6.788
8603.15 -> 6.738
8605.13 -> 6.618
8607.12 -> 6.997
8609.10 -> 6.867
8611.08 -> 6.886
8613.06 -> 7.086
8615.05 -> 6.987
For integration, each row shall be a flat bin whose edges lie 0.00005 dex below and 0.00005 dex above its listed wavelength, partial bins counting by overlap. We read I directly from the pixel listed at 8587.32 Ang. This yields 6.855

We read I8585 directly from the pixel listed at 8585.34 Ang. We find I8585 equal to 6.865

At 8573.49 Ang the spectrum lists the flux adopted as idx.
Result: 6.951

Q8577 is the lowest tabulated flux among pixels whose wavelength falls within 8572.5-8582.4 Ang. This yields 6.863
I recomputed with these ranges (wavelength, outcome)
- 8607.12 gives 6.997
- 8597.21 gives 7.122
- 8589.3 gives 7.08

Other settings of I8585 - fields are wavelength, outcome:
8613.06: 7.086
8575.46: 6.995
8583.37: 7.048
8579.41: 6.99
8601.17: 6.788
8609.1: 6.867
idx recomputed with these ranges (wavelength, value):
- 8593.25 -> 6.987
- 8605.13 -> 6.618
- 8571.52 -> 6.701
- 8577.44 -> 7.062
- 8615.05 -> 6.987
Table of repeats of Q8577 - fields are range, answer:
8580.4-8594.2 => 6.855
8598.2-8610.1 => 6.618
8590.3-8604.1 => 6.738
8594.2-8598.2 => 7.122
